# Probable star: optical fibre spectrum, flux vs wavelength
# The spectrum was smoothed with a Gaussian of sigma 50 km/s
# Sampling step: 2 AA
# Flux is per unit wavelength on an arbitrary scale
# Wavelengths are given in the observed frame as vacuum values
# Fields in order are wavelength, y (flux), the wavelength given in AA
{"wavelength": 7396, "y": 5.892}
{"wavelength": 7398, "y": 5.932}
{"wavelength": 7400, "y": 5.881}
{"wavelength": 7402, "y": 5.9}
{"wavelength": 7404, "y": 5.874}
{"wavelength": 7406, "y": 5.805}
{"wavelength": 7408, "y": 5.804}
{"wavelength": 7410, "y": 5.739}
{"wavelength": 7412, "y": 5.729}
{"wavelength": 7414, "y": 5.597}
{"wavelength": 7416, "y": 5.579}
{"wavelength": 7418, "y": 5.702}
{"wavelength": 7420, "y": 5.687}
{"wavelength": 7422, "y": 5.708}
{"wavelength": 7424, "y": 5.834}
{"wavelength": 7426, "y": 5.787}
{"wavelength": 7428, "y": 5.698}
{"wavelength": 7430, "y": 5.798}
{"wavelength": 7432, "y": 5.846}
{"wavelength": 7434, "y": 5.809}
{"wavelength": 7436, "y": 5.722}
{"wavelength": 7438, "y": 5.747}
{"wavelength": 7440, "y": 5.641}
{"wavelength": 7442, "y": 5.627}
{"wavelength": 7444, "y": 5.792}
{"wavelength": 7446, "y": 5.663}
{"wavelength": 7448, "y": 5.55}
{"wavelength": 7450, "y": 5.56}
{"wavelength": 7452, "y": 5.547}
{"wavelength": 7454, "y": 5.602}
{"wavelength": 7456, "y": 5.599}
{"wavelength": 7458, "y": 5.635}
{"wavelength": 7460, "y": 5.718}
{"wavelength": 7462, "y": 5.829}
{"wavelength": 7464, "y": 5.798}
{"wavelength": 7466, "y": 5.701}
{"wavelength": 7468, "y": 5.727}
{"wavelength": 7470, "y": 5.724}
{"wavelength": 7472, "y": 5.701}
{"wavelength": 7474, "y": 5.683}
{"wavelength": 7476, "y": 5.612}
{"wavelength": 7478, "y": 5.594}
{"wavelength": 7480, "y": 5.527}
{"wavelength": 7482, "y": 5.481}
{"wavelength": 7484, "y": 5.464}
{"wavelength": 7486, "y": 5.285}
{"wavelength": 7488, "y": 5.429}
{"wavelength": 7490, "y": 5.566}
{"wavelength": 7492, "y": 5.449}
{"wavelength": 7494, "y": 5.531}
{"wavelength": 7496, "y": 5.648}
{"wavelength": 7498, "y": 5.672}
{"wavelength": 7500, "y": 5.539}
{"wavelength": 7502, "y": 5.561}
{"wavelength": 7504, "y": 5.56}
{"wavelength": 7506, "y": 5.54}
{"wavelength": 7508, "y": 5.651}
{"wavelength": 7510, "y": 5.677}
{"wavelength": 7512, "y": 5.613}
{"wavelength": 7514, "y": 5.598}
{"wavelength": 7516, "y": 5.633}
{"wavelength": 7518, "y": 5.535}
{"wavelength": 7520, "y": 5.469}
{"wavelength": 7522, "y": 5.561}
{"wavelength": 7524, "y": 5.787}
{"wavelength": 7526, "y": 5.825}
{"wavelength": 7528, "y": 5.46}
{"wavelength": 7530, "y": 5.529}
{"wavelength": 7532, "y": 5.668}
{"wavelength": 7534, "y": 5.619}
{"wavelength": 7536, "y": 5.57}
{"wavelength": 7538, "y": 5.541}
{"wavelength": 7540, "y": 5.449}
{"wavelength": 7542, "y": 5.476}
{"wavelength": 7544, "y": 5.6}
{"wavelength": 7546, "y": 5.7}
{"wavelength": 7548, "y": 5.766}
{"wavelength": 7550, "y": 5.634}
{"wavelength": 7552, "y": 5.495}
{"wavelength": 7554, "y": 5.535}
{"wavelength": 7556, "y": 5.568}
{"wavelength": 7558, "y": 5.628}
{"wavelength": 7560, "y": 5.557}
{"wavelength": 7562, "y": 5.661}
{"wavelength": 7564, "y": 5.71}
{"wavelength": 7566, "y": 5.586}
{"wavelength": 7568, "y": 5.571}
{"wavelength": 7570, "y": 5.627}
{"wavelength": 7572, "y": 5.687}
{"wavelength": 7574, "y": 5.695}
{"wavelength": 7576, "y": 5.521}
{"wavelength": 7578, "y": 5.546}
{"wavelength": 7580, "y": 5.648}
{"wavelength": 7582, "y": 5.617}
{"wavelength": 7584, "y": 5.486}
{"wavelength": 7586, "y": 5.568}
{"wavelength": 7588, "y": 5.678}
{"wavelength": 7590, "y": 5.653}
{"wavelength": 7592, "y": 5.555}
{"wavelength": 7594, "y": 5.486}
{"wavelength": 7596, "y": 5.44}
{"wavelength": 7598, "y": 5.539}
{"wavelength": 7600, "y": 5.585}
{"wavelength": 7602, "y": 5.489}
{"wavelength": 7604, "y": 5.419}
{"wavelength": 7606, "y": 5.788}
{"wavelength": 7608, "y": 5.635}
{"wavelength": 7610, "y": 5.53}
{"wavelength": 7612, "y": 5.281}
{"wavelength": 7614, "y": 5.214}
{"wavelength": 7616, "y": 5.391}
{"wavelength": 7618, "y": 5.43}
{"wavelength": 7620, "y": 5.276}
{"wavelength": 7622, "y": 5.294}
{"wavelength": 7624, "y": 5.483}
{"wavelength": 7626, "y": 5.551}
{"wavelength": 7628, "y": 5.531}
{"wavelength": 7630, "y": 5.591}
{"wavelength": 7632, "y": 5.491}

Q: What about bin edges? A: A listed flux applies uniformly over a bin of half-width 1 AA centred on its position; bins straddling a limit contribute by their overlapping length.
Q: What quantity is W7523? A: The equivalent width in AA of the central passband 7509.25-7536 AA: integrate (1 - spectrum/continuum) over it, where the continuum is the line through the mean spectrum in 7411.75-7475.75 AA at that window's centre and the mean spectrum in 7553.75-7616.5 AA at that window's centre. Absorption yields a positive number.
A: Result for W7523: 0.0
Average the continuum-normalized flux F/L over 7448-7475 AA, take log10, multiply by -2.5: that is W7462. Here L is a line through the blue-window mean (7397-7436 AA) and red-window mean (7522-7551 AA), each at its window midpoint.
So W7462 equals 0.01 mag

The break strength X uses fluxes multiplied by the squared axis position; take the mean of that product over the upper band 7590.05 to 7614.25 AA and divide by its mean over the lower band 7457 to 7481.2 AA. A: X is 1.00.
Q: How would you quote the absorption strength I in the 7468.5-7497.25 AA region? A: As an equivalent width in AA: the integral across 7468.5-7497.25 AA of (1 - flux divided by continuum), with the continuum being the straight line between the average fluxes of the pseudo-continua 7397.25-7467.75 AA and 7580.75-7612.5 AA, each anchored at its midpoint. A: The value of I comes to 0.6 AA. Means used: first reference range 5.73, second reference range 5.55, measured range 5.55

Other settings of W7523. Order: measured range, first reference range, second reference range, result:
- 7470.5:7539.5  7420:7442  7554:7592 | 1.21 AA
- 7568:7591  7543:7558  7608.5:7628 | -0.37 AA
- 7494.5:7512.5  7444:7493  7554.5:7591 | 0.01 AA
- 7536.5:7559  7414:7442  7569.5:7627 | 0.00 AA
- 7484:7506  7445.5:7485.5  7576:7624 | 0.32 AA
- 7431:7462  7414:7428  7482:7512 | -0.14 AA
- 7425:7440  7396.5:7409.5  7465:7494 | -0.04 AA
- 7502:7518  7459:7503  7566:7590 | 0.00 AA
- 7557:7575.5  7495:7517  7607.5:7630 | -0.42 AA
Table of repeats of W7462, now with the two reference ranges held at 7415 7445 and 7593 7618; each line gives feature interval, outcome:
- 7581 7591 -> -0.02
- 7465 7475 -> -0.01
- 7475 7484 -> 0.02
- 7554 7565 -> -0.01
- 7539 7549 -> -0.01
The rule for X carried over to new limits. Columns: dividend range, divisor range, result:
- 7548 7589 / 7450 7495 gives 1.03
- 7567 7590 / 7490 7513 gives 1.02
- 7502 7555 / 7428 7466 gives 1.00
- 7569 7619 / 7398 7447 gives 1.01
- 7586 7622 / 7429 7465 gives 1.01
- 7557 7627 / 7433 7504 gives 1.02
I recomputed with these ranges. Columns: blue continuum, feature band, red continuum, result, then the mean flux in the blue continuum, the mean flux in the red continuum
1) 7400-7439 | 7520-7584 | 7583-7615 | -0.23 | 5.76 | 5.52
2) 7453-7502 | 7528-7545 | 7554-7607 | 0.13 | 5.6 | 5.59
